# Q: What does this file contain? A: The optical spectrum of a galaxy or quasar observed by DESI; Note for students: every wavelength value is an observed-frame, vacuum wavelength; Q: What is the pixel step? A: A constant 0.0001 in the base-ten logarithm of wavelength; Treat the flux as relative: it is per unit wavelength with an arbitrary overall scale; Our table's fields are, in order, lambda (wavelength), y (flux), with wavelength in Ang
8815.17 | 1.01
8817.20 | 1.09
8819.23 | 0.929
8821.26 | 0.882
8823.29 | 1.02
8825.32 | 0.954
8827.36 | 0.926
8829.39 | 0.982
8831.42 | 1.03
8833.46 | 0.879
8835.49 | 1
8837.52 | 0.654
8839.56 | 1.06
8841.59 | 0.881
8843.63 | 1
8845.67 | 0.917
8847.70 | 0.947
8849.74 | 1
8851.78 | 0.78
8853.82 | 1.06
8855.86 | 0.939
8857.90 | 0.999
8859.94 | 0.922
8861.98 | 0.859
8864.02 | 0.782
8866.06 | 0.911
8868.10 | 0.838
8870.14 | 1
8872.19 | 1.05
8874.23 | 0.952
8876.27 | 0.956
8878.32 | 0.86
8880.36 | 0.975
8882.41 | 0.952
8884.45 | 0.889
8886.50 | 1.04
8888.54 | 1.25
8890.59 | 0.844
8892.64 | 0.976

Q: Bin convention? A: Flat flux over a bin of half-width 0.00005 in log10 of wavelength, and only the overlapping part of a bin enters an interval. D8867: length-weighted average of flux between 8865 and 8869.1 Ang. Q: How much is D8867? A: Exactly 0.874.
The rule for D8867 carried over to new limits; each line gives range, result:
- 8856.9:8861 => 0.959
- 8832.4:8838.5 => 0.847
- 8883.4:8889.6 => 1.06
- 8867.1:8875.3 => 0.96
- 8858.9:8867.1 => 0.869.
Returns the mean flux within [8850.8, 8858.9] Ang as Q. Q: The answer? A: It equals 0.945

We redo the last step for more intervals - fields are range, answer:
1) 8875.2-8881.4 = 0.93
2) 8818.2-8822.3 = 0.908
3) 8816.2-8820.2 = 1.01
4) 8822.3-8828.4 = 0.966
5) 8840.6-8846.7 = 0.933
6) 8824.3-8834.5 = 0.954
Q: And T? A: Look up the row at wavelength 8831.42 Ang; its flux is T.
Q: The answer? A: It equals 1.03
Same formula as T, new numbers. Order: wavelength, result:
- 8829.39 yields 0.982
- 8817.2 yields 1.09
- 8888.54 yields 1.25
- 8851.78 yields 0.78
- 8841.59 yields 0.881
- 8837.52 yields 0.654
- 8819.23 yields 0.929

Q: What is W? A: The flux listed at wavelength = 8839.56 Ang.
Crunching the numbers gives 1.06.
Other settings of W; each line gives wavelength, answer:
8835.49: 1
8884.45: 0.889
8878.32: 0.86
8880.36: 0.975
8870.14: 1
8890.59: 0.844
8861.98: 0.859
